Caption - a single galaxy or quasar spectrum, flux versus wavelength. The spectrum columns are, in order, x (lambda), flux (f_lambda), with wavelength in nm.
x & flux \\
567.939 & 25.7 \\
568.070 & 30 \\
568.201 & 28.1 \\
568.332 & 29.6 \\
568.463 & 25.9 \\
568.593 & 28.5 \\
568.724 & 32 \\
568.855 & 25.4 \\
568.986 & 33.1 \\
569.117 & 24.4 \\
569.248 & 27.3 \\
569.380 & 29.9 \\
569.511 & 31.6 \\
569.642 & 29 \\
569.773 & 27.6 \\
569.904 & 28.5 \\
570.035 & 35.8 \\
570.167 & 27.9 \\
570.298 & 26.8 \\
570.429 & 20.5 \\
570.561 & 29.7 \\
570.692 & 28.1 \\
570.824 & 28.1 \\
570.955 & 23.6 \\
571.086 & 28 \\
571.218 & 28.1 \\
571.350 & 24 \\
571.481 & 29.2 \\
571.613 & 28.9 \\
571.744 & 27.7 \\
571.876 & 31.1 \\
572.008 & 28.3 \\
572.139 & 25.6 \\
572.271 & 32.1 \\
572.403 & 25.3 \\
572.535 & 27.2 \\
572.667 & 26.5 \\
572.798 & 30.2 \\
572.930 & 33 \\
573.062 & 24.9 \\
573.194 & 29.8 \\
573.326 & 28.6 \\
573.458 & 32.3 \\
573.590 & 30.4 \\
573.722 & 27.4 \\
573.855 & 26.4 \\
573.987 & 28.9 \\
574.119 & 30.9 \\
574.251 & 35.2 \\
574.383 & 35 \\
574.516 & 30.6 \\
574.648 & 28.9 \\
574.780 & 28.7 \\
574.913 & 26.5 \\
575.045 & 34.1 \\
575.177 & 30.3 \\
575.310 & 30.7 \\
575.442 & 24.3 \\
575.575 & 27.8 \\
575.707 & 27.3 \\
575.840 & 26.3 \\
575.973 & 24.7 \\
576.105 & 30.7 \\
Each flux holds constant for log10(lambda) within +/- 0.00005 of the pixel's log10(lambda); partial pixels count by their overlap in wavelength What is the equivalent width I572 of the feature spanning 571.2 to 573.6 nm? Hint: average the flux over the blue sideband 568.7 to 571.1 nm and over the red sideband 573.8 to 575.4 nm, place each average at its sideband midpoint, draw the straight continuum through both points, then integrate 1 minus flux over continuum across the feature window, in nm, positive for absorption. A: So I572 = 0.07 nm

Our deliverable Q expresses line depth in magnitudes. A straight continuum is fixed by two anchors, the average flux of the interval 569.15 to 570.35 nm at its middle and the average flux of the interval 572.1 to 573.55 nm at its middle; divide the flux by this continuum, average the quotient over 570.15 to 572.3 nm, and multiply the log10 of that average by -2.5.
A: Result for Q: 0.06 mag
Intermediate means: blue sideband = 29.3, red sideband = 28.8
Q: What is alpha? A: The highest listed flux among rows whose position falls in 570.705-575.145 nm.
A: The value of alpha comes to 35.2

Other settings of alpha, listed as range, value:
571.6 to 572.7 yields 32.1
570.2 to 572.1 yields 31.1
